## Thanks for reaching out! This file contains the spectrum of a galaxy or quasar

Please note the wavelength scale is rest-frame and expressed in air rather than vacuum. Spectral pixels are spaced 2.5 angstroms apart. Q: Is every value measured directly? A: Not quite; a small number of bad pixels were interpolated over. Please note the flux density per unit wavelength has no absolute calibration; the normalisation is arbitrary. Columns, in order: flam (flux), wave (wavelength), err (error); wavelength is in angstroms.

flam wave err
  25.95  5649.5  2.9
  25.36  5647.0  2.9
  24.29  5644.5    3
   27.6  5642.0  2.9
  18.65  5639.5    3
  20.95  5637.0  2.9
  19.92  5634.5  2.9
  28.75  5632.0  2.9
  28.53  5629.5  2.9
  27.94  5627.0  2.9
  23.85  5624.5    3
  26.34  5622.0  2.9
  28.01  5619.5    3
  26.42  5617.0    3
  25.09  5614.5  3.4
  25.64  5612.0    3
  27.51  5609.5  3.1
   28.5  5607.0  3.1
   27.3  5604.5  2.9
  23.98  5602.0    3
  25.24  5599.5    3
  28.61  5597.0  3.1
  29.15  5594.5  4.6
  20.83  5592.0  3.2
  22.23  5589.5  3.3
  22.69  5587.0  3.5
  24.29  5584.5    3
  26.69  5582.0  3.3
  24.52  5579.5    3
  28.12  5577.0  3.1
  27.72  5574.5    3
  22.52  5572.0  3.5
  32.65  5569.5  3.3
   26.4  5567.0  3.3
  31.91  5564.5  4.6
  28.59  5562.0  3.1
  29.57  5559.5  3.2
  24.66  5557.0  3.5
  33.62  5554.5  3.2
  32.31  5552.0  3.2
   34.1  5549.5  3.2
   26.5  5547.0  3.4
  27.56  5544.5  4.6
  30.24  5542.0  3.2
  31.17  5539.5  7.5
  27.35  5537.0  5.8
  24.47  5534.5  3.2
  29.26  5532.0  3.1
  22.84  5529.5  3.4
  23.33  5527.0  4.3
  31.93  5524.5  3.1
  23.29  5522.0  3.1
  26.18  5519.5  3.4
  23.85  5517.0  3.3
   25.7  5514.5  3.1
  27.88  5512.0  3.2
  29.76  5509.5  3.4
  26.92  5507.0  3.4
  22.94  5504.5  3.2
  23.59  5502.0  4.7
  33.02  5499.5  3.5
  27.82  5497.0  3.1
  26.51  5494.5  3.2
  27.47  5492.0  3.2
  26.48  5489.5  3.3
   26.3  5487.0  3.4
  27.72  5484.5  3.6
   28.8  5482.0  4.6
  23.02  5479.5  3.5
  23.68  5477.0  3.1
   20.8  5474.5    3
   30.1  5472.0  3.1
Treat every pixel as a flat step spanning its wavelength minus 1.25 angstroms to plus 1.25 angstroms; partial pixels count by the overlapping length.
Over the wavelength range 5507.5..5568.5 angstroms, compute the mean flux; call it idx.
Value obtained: 28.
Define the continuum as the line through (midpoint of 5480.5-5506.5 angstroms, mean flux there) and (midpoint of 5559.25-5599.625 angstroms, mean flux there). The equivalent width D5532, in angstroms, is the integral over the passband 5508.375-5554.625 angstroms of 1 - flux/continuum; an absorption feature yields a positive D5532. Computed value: -1.8 angstroms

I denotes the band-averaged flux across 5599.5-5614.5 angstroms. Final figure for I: 26.3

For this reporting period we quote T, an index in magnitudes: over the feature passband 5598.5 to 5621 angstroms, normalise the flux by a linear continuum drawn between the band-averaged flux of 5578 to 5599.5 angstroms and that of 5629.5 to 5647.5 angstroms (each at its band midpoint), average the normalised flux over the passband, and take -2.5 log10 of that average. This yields -0.08 mag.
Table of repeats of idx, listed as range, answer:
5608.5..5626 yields 26.1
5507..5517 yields 27.2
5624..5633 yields 27.5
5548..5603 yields 27.3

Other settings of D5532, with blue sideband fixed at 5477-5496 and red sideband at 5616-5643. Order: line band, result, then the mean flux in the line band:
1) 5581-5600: 0.4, 24.9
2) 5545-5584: -4.3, 28.6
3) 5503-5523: 0.3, 25.8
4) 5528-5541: -0.5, 27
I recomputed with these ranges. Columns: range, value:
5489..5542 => 26.8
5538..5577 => 29.3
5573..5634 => 26.1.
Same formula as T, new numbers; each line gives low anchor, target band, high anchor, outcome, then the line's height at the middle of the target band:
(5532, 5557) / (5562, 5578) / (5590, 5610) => -0.01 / 27.9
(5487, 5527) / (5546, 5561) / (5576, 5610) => -0.15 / 26.1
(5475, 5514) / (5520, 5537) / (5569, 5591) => 0.01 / 26.2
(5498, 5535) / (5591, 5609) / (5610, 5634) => 0.01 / 26.5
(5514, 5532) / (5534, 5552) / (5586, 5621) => -0.14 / 25.6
